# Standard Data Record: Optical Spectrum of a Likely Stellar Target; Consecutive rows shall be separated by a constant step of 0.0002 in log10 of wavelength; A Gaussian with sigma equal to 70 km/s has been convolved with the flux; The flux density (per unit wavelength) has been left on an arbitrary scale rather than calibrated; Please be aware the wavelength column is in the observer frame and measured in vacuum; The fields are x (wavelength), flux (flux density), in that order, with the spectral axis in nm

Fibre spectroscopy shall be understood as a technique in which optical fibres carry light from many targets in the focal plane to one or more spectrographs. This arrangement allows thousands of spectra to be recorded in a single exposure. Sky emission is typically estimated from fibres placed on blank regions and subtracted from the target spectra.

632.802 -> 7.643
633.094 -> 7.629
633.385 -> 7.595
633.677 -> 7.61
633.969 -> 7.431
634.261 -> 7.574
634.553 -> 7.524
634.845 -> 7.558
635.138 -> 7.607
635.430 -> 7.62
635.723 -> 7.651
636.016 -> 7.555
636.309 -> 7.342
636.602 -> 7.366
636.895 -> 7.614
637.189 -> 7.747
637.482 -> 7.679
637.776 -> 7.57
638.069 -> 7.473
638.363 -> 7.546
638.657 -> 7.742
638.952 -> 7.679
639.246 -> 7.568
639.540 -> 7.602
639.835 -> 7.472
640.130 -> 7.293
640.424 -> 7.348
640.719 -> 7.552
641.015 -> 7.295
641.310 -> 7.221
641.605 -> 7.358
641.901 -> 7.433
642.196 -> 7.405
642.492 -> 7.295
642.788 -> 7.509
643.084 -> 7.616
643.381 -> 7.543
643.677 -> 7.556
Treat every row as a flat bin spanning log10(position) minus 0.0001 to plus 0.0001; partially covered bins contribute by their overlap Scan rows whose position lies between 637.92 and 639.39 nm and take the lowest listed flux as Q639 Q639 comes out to 7.473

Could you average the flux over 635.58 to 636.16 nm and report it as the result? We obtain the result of 7.6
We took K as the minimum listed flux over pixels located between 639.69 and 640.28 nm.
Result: 7.293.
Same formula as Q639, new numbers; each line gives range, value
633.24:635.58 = 7.431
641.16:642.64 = 7.221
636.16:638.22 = 7.342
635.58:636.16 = 7.555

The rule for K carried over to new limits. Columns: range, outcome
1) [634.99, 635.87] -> 7.607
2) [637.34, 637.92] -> 7.57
